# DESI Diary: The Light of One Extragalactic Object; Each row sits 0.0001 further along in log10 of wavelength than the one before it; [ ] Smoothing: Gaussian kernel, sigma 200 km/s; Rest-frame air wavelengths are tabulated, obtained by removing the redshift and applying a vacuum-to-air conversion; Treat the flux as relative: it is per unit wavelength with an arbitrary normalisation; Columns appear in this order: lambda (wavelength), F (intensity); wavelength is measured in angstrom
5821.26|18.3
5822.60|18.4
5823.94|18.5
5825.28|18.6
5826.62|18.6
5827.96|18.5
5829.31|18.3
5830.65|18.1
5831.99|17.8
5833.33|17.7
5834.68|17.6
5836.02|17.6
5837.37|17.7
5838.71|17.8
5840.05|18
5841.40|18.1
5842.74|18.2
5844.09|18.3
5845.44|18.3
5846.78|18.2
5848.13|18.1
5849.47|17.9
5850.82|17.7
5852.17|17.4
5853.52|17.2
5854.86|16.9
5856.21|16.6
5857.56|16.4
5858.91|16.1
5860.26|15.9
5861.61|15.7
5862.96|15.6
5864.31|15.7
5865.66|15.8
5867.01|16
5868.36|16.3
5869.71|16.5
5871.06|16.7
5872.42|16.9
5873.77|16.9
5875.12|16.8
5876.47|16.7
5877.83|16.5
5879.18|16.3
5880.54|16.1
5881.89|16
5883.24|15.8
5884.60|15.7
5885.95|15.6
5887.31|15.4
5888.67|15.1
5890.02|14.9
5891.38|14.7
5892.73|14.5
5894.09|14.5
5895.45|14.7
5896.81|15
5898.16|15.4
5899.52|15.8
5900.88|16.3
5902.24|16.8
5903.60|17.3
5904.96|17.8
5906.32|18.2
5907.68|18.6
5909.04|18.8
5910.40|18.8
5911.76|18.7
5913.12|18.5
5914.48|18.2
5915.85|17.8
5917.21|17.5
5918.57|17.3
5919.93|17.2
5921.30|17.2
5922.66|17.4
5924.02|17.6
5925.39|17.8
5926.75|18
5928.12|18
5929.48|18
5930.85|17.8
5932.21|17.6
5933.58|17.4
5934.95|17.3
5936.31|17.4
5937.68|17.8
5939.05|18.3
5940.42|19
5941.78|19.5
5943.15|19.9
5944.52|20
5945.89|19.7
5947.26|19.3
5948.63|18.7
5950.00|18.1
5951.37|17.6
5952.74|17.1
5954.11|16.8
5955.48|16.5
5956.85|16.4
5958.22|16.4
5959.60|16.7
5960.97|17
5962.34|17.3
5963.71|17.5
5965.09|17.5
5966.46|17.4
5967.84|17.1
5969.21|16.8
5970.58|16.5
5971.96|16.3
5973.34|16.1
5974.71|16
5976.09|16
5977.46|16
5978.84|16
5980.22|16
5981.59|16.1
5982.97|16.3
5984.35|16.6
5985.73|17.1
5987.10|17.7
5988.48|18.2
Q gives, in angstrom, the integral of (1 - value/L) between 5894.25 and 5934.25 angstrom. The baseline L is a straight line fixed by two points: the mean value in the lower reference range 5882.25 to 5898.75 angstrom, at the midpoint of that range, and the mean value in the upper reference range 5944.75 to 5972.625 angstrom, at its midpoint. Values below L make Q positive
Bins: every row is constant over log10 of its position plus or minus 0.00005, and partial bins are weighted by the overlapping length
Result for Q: -3.7 angstrom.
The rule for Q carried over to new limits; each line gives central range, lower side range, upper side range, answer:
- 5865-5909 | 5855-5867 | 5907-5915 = 3.04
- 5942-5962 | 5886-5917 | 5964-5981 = -1.65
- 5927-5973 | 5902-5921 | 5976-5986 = -1.86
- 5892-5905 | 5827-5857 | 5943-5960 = 1.56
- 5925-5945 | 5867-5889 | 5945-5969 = -1.30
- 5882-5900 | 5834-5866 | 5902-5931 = 2.50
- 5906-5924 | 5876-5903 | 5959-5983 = -2.38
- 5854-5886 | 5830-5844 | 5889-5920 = 2.05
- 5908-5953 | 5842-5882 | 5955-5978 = -3.90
